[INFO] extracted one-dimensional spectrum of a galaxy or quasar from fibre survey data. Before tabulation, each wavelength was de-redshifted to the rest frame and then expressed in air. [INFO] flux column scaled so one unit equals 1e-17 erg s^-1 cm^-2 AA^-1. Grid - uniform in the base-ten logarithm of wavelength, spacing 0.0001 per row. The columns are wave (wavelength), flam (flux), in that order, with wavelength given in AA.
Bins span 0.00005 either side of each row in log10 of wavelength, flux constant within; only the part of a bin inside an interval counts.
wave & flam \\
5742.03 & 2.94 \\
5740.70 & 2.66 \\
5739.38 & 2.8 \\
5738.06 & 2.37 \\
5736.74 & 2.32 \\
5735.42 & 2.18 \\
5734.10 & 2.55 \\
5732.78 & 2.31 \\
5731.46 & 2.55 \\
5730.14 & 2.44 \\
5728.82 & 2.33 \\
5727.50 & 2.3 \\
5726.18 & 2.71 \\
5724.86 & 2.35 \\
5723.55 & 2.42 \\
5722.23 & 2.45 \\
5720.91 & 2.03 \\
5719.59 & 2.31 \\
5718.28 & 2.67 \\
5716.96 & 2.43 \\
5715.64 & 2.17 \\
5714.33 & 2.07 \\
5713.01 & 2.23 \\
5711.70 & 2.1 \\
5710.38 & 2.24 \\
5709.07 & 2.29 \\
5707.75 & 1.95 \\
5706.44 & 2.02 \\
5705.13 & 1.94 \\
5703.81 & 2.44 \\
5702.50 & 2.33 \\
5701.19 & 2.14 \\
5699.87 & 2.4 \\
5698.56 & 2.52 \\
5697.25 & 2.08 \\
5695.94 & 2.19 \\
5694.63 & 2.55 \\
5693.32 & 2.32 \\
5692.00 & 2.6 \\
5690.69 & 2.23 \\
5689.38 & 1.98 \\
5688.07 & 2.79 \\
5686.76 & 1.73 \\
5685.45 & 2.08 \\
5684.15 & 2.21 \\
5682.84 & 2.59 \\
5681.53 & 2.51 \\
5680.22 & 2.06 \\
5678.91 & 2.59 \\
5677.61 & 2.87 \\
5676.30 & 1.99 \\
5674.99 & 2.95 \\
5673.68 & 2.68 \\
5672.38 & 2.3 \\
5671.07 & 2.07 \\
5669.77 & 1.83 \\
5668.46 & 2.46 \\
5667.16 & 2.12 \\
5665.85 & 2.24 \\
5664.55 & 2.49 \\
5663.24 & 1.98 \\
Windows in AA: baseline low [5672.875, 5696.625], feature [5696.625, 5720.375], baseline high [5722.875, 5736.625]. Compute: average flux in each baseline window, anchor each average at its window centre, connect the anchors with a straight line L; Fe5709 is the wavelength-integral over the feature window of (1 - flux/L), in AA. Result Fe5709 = 1.6 AA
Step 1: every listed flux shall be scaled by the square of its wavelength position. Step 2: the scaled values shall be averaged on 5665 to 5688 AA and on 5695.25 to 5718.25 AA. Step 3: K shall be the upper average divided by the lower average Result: 0.97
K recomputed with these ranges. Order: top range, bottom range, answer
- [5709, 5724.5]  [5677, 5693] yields 0.98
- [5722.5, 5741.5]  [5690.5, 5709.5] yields 1.09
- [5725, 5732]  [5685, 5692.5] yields 1.12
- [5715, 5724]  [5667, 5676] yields 1.02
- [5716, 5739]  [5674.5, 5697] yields 1.03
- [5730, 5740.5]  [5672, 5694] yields 1.05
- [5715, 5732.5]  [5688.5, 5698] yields 1.06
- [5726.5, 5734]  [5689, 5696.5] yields 1.05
